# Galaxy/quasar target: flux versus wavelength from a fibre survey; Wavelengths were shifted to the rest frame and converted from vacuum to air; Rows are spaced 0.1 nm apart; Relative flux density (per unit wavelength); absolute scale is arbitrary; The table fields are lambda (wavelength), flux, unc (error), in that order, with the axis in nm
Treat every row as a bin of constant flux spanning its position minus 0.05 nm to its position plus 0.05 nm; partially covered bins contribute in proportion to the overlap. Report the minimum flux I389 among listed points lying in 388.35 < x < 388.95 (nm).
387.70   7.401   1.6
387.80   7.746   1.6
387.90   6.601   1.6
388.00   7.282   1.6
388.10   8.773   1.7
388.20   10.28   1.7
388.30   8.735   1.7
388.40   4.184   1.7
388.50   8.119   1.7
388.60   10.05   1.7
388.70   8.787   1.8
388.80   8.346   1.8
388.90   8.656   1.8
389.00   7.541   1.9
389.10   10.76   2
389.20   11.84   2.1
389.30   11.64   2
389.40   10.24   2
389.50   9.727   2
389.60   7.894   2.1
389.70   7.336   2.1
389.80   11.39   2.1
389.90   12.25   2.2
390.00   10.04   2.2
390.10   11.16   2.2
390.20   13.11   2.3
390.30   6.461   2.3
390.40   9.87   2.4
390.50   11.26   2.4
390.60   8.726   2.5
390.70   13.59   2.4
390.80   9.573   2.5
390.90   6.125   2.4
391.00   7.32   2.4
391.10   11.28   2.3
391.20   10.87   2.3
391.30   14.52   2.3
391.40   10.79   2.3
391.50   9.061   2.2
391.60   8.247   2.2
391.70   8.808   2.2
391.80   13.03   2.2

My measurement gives 4.184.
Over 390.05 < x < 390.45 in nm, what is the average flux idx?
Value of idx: 10.2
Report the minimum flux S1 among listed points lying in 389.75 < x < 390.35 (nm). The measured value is 6.461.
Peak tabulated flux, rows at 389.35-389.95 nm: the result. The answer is 12.25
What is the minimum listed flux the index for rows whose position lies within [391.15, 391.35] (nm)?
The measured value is 10.87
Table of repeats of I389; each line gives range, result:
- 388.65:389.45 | 7.541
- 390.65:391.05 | 6.125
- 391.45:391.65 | 8.247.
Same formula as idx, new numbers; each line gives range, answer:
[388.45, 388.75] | 8.99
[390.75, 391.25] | 9.03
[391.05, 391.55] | 11.3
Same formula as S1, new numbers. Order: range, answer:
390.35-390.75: 8.726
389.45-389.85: 7.336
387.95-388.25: 7.282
